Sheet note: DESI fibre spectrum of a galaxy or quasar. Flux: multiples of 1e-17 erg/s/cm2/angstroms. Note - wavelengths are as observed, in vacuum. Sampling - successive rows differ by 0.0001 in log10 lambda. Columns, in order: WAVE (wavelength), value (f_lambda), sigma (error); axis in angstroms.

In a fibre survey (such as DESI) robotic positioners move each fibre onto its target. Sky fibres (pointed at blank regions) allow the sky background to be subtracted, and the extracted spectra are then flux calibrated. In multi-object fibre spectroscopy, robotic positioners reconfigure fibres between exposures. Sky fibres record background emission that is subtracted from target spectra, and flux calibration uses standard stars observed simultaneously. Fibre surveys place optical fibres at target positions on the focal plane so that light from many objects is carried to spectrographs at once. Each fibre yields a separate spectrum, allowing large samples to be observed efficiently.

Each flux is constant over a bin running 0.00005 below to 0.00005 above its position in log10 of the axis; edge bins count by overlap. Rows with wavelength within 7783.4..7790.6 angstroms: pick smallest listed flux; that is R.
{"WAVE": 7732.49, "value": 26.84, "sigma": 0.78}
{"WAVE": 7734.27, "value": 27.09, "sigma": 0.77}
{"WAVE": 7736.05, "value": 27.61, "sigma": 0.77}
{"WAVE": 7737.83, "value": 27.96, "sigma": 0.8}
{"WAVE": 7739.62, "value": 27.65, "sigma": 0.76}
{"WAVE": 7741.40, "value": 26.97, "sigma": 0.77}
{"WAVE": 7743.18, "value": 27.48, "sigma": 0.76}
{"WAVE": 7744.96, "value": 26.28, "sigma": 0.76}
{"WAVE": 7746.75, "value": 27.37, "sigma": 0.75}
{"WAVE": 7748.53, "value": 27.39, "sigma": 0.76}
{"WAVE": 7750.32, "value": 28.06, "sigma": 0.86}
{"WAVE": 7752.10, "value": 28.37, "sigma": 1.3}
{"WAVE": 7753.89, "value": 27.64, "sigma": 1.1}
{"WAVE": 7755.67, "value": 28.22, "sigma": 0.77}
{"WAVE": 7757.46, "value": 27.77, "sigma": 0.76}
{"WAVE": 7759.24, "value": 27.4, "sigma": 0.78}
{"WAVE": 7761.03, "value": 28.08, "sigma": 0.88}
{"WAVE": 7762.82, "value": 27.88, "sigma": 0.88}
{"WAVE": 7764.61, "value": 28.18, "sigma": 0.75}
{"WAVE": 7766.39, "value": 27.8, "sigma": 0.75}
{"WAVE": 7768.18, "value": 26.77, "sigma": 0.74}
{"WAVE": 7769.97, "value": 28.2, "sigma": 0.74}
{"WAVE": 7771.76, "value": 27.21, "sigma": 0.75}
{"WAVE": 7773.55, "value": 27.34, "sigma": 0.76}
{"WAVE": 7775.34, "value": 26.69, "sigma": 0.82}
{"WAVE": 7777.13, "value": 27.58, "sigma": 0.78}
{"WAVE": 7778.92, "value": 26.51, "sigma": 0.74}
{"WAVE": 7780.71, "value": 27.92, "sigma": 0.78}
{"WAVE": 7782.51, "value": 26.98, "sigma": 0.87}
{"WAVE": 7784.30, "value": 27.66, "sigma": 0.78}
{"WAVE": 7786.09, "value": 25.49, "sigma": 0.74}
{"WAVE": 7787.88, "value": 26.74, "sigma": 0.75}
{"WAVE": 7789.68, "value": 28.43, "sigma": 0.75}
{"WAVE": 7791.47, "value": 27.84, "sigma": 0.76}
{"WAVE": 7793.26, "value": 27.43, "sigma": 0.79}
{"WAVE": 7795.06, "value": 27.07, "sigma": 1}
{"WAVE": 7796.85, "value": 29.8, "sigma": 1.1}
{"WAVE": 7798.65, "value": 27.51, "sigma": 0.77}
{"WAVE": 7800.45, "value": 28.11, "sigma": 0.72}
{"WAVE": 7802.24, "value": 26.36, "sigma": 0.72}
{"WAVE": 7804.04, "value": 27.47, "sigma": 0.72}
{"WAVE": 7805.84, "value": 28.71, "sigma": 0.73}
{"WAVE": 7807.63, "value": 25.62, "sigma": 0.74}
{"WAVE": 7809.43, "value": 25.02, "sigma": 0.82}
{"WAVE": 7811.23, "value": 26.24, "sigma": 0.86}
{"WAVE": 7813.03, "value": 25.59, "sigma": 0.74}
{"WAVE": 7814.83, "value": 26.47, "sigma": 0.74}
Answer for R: 25.49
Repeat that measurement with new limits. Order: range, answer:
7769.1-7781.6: 26.51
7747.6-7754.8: 27.39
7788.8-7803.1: 26.36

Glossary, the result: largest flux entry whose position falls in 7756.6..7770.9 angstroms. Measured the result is 28.2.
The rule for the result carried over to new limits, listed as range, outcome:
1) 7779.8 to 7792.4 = 28.43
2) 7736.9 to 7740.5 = 27.96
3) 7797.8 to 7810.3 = 28.71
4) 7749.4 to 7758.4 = 28.37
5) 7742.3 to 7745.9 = 27.48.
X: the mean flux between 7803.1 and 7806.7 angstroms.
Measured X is 28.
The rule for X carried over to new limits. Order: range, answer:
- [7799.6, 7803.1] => 27.3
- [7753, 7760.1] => 27.8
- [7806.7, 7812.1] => 25.7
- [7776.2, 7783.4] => 27.2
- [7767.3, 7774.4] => 27.4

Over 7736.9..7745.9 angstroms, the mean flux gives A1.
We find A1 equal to 27.3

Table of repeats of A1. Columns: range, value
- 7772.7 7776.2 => 27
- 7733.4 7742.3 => 27.5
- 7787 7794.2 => 27.6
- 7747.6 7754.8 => 27.9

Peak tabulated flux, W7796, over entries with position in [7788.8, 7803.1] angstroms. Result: 29.8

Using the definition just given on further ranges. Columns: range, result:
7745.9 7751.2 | 28.06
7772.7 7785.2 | 27.92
